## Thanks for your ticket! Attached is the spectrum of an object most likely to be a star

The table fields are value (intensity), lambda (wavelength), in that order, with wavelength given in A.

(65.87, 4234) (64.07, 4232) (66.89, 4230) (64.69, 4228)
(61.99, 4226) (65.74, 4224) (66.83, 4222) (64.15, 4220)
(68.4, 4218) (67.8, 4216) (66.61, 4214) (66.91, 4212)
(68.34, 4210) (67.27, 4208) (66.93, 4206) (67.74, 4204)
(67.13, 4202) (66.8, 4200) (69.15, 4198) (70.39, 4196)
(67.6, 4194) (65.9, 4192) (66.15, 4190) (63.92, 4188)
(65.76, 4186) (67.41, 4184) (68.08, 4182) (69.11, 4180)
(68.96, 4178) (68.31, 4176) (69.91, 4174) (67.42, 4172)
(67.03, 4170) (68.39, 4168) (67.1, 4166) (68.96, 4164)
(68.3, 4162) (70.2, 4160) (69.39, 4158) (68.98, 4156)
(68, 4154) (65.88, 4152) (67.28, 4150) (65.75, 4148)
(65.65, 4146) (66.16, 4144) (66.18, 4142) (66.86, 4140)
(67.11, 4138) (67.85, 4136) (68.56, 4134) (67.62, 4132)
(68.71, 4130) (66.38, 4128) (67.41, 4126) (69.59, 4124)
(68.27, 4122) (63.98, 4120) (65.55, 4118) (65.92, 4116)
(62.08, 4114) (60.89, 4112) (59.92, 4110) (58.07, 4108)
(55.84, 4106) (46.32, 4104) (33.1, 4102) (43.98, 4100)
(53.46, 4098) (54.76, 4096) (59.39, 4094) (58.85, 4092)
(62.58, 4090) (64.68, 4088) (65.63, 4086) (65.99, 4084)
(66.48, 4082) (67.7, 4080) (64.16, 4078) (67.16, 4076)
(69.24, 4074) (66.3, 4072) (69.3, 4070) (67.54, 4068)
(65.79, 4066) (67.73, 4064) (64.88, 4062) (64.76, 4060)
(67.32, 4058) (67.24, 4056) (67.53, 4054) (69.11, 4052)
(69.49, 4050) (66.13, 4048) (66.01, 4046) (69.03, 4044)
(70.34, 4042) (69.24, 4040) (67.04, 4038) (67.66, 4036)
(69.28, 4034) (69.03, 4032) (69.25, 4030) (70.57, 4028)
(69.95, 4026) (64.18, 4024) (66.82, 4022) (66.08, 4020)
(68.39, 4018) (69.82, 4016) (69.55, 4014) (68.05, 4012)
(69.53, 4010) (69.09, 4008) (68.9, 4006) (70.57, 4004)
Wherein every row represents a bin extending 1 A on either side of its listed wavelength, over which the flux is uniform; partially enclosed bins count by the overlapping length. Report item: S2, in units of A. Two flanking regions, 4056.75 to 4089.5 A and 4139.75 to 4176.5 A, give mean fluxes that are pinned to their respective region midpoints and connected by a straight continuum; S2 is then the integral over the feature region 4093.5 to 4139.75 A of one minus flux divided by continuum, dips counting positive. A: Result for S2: 4.4 A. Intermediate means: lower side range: 66.5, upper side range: 67.7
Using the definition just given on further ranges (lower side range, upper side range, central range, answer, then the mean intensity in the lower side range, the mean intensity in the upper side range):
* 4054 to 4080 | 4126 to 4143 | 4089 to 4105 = 3.71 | 66.8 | 67.4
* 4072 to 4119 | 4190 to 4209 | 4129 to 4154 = -1.50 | 59.8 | 67.6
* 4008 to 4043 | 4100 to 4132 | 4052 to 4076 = -0.75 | 68.5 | 60.5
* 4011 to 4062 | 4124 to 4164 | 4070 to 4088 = 0.32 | 68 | 67.6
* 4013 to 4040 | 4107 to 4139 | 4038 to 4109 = 4.17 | 68.3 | 65.5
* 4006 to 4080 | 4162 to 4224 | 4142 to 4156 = 0.20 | 67.9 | 67.5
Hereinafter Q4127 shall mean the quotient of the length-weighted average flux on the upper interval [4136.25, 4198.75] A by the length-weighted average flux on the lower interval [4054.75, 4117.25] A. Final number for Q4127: 1.1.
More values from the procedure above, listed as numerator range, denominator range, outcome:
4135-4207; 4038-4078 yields 1.00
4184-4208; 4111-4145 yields 1.01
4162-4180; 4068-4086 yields 1.02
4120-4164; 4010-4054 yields 0.99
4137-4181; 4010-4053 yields 0.99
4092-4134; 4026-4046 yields 0.87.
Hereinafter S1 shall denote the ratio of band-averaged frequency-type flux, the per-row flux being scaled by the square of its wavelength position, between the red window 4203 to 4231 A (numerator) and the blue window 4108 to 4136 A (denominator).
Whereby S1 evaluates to 1.06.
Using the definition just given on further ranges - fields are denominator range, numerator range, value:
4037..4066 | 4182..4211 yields 1.07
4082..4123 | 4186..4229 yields 1.20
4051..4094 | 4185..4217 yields 1.08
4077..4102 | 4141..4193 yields 1.18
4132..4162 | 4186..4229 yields 1.02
